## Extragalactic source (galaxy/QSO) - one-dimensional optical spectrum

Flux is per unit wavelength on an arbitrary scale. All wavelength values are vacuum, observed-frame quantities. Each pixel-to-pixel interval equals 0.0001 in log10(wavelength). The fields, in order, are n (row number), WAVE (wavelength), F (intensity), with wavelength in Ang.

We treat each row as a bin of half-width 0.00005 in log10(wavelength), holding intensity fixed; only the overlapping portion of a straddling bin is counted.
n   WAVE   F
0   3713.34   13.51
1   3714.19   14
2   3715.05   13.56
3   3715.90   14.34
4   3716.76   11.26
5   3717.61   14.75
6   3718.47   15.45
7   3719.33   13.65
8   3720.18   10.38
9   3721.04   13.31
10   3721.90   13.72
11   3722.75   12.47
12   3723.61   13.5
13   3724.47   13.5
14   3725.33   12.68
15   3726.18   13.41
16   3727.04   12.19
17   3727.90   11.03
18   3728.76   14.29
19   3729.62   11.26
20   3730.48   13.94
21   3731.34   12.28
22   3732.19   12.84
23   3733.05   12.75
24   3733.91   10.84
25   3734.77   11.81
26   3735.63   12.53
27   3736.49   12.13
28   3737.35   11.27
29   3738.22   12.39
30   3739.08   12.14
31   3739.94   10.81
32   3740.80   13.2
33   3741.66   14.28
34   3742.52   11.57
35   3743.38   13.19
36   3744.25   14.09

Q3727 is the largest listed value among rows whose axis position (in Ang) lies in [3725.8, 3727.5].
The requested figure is 13.41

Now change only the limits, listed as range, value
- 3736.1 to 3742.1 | 14.28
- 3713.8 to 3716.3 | 14.34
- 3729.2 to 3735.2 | 13.94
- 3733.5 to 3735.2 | 11.81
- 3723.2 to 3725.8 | 13.5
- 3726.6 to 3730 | 14.29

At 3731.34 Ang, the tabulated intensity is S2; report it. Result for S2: 12.28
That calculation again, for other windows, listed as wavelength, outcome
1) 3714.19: 14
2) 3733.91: 10.84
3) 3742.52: 11.57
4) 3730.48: 13.94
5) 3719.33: 13.65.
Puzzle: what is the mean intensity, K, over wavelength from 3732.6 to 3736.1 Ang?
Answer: 12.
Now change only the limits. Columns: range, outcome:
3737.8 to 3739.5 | 12.3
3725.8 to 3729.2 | 12.7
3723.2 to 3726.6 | 13.3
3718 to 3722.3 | 13.3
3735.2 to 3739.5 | 12.1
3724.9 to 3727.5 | 12.8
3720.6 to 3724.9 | 13.3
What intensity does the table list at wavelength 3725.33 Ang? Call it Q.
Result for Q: 12.68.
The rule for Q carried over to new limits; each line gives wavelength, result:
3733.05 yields 12.75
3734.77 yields 11.81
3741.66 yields 14.28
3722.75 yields 12.47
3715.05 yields 13.56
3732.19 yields 12.84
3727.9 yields 11.03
